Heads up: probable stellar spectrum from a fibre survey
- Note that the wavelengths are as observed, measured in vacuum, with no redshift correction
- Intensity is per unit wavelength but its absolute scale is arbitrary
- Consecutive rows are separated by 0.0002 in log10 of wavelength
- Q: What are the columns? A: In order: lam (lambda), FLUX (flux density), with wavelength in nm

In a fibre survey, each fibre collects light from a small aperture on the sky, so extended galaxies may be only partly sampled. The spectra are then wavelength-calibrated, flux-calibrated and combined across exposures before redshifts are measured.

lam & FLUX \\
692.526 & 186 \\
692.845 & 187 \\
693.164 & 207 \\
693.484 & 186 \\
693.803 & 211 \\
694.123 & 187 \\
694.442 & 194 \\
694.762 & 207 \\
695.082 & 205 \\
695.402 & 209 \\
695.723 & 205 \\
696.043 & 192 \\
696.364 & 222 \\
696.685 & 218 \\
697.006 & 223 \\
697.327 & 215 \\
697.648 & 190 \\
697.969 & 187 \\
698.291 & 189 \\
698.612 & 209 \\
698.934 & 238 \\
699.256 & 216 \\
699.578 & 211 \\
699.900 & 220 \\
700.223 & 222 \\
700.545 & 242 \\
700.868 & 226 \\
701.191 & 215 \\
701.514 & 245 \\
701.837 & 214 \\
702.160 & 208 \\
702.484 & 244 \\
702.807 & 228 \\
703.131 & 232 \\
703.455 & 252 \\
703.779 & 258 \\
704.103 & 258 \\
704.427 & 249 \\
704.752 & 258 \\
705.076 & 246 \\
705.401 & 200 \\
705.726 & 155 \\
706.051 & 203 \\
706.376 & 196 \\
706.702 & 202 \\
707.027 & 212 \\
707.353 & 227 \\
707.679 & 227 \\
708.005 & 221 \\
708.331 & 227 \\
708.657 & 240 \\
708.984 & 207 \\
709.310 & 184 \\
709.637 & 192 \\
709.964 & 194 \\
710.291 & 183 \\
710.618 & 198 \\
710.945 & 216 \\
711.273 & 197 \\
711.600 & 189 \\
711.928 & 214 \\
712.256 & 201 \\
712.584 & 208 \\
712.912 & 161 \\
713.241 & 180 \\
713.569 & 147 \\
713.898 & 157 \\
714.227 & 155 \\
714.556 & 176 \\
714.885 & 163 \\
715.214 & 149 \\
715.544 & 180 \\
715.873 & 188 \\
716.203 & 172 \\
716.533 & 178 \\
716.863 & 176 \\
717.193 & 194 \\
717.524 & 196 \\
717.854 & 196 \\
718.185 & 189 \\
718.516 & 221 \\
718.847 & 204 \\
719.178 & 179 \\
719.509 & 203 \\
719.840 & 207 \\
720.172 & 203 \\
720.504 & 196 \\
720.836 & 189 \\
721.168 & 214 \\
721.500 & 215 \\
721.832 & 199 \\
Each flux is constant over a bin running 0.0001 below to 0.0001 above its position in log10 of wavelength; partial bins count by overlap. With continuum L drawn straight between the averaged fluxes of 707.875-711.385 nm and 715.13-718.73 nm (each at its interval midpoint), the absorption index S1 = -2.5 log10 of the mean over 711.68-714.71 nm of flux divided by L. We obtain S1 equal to 0.107 mag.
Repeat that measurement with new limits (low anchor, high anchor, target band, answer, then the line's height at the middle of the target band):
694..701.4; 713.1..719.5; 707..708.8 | -0.17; 194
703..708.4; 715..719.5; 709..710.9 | 0.09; 211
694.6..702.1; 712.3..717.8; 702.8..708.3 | -0.14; 197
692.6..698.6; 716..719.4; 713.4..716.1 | 0.17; 192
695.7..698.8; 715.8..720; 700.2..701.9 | -0.13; 203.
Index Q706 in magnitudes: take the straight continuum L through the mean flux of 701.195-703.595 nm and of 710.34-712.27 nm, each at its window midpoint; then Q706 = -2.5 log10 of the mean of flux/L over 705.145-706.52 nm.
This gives 0.14 mag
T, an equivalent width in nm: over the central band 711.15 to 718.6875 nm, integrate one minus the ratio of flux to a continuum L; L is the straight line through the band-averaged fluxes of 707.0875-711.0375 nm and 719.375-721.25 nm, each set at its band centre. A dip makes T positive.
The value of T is 0.86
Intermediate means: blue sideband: 210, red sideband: 201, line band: 182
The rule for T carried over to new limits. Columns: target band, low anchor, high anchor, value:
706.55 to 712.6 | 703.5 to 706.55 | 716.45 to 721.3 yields 0.25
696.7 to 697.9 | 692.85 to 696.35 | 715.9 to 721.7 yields -0.05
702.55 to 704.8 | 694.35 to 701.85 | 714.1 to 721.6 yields -0.45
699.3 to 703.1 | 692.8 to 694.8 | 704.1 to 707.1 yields -0.29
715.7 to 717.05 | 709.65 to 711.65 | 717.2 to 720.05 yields 0.13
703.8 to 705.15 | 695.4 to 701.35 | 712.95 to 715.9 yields -0.41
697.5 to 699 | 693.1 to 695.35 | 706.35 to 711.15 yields 0.01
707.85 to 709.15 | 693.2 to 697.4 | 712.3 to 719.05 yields -0.24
